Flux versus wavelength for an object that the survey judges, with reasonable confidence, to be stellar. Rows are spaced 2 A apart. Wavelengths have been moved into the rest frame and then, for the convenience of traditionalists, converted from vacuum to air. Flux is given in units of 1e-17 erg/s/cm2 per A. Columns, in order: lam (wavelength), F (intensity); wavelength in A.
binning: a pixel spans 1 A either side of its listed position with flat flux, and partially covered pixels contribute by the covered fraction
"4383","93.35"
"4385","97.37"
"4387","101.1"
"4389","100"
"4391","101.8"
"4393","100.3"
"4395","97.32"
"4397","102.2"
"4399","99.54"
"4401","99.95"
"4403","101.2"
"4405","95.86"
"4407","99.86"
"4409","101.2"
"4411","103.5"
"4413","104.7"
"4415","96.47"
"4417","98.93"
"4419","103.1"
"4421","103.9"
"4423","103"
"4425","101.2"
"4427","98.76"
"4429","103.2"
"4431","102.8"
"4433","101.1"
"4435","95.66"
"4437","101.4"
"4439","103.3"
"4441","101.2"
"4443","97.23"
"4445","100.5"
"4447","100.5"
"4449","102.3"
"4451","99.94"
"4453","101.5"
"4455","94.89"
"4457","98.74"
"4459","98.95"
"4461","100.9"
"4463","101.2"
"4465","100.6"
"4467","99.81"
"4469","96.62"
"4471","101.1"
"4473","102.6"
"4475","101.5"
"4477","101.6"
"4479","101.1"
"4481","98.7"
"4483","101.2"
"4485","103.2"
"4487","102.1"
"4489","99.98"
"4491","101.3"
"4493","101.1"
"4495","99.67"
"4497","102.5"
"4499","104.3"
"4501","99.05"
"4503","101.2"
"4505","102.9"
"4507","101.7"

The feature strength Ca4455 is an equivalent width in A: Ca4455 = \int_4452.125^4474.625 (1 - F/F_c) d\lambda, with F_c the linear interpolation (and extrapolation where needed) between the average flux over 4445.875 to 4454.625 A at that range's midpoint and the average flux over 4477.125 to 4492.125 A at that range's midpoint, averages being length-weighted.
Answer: 0.2 A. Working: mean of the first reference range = 101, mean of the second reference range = 101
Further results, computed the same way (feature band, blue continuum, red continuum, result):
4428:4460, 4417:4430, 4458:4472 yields 0.2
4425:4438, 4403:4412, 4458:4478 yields 0.0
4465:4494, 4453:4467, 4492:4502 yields -0.1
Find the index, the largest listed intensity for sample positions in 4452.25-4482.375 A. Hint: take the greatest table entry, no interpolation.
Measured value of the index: 102.6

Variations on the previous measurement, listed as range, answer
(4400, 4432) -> 104.7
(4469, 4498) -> 103.2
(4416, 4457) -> 103.9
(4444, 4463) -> 102.3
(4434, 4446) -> 103.3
